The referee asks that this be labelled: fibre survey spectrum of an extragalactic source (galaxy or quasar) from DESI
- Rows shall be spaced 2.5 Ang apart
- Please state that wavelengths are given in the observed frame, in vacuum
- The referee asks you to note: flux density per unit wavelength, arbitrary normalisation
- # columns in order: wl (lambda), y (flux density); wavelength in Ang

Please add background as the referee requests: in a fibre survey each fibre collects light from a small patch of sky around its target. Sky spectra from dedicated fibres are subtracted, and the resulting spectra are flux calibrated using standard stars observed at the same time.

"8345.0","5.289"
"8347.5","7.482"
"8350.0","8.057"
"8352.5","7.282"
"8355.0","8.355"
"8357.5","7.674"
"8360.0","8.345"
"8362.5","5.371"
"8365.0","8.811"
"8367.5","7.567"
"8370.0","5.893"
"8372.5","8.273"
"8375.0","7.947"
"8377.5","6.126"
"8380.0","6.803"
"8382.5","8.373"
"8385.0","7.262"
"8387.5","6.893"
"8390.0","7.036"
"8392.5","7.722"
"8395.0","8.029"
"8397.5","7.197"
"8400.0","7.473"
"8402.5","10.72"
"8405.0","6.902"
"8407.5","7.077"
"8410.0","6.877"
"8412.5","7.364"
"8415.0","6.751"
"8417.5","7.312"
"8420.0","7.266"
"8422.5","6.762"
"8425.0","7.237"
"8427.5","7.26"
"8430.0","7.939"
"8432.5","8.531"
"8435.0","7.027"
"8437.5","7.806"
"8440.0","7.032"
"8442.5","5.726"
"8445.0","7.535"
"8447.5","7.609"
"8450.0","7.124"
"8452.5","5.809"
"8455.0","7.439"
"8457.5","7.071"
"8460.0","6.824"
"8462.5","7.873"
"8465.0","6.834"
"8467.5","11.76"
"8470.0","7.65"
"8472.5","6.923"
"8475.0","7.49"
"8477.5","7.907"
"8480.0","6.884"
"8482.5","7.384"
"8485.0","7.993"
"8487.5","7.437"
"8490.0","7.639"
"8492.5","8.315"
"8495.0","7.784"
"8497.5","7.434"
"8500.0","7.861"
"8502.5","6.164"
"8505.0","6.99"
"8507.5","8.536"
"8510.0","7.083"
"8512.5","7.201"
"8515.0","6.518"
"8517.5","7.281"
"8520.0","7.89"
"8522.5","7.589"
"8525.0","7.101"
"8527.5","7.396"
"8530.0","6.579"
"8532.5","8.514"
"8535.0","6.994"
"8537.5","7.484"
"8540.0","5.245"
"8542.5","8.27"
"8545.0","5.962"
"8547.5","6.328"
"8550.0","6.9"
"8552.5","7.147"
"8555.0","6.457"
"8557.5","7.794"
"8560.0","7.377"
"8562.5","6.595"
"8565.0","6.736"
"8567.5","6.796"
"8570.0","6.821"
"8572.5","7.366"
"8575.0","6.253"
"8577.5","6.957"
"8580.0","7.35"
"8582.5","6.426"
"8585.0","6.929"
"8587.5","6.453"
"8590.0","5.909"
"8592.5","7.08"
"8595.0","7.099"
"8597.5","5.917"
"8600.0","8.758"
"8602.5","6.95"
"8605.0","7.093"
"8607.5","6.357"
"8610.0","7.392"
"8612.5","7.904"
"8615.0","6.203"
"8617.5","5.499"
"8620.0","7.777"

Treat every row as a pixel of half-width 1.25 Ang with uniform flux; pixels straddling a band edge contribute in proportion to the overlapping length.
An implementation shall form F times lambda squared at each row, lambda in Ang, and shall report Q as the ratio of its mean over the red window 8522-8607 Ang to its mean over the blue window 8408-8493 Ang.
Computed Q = 0.96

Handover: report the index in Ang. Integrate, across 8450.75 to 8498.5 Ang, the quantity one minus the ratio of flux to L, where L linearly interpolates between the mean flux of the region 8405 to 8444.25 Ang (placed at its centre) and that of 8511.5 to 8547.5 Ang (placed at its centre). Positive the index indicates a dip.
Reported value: -3.0 Ang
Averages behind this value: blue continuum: 7.19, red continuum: 7.12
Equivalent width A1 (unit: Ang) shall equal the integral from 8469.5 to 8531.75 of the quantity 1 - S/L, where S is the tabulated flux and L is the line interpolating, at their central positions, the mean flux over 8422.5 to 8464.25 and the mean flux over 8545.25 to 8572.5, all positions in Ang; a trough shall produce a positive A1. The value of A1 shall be -3.1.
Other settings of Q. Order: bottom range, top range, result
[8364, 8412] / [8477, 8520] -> 1.02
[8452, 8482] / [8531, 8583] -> 0.94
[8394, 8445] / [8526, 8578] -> 0.97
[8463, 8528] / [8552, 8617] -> 0.93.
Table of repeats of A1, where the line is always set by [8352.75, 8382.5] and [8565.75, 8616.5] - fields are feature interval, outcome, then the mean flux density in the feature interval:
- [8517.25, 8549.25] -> -0.4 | 7.12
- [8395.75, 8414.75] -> -0.8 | 7.62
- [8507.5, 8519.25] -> -0.2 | 7.22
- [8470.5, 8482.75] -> -0.3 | 7.33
